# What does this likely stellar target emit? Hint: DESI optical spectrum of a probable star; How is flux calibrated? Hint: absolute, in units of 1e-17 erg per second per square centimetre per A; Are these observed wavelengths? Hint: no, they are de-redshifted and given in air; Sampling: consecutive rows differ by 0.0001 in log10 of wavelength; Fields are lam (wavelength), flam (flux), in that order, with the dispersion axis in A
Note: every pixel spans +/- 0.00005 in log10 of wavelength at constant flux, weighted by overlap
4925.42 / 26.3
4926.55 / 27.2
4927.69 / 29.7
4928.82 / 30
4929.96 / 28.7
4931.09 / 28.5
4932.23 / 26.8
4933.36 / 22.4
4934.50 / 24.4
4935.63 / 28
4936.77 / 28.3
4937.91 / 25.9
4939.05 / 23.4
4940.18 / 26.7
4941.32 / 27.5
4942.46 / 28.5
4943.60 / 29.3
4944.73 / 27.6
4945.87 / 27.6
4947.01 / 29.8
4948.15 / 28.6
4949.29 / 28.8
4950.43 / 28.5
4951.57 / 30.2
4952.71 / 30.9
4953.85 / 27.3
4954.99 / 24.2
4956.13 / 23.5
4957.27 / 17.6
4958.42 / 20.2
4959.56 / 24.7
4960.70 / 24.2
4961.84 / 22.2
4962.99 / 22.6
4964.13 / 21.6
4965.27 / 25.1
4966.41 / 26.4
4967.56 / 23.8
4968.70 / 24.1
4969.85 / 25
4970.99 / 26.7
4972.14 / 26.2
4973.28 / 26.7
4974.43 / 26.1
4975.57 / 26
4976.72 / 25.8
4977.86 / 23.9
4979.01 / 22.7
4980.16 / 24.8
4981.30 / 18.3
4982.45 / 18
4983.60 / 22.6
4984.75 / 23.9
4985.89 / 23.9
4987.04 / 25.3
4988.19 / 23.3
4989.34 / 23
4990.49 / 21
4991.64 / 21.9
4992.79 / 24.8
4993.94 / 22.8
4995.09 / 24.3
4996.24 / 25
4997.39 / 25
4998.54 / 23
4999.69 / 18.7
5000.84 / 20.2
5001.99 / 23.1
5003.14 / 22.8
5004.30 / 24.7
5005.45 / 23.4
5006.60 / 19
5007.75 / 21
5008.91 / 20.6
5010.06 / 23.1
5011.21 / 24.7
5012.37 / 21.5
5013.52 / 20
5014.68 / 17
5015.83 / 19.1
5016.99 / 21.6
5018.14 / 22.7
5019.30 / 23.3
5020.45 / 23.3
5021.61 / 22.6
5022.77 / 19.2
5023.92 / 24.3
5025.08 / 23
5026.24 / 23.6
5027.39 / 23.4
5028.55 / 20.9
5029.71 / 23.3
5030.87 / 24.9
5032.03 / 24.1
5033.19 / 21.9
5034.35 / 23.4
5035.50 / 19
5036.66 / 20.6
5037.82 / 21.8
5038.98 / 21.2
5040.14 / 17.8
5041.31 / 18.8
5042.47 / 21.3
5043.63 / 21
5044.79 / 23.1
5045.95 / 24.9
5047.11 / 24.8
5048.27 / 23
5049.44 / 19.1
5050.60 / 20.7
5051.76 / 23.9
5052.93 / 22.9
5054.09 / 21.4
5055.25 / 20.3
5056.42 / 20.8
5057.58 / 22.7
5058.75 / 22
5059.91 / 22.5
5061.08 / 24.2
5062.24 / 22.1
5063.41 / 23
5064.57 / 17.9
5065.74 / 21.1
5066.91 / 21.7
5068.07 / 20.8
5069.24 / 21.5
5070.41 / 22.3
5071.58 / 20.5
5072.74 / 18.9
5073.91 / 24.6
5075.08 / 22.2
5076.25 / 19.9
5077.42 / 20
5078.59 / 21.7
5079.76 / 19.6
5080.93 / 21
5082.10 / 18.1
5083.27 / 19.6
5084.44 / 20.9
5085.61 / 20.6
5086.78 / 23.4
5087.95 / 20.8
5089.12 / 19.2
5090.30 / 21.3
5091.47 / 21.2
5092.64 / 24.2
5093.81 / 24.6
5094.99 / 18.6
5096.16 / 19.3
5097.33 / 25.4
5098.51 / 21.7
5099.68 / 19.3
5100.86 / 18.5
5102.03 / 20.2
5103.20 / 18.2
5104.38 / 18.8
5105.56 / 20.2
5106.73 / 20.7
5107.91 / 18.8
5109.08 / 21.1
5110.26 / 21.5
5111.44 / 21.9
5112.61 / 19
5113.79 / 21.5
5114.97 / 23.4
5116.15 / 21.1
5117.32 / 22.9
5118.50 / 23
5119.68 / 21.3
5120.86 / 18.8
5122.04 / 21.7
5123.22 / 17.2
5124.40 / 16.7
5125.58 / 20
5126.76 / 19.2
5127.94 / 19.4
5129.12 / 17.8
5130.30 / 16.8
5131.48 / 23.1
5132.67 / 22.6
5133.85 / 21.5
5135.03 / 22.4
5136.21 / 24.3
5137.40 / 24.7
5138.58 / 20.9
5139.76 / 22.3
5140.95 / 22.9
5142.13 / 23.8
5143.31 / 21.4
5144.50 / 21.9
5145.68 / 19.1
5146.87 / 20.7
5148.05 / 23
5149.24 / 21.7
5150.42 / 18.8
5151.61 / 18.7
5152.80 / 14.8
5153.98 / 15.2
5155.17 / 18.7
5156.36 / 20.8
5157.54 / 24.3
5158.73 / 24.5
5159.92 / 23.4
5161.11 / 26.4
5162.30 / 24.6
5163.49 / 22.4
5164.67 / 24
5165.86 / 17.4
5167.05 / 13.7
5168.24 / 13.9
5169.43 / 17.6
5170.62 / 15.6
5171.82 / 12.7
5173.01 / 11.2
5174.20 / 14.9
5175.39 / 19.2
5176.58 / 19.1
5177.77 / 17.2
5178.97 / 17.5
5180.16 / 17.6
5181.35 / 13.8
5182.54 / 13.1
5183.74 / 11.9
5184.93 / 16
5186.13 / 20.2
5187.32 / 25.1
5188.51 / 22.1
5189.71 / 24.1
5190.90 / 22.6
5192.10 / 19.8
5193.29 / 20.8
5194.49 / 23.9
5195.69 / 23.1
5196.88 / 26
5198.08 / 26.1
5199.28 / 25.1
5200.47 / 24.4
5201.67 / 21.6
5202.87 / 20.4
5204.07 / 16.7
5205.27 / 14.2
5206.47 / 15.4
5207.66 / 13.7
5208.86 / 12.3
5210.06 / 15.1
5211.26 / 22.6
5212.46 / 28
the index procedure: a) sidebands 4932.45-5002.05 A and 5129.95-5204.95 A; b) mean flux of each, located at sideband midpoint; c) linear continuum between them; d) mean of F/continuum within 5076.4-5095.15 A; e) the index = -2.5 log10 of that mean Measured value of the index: 0.05 mag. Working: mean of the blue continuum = 24.7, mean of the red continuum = 20.2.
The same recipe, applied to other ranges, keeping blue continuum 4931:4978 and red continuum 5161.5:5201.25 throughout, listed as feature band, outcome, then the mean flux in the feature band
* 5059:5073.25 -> 0.06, 21.4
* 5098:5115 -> 0.07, 20.2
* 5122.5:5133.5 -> 0.09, 19.3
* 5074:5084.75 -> 0.09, 20.5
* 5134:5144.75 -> -0.11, 22.7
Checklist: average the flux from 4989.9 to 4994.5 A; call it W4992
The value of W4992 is 22.6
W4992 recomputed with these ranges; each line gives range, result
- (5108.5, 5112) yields 21.5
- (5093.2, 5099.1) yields 21.9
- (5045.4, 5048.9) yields 24.1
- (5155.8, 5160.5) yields 23.3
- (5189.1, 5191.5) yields 23.3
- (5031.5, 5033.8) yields 23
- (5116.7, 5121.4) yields 21.5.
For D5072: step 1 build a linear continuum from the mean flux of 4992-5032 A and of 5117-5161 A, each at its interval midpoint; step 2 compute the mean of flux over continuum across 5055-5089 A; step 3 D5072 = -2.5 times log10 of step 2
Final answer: 0.02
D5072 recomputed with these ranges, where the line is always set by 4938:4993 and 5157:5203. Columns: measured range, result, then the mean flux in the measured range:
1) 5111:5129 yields 0.05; 20.4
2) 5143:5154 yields 0.05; 19.7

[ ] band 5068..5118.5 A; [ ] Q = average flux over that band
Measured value 20.9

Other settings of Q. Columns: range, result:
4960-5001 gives 23.6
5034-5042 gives 20.3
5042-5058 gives 22.1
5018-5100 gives 21.7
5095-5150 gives 20.9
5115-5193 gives 19.8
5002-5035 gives 22.2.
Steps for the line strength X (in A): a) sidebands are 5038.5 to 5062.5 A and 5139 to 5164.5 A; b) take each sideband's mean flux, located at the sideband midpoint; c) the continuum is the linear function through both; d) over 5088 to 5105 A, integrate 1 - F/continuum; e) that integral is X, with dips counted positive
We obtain 0.71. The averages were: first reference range 21.8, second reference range 21.4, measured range 20.7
